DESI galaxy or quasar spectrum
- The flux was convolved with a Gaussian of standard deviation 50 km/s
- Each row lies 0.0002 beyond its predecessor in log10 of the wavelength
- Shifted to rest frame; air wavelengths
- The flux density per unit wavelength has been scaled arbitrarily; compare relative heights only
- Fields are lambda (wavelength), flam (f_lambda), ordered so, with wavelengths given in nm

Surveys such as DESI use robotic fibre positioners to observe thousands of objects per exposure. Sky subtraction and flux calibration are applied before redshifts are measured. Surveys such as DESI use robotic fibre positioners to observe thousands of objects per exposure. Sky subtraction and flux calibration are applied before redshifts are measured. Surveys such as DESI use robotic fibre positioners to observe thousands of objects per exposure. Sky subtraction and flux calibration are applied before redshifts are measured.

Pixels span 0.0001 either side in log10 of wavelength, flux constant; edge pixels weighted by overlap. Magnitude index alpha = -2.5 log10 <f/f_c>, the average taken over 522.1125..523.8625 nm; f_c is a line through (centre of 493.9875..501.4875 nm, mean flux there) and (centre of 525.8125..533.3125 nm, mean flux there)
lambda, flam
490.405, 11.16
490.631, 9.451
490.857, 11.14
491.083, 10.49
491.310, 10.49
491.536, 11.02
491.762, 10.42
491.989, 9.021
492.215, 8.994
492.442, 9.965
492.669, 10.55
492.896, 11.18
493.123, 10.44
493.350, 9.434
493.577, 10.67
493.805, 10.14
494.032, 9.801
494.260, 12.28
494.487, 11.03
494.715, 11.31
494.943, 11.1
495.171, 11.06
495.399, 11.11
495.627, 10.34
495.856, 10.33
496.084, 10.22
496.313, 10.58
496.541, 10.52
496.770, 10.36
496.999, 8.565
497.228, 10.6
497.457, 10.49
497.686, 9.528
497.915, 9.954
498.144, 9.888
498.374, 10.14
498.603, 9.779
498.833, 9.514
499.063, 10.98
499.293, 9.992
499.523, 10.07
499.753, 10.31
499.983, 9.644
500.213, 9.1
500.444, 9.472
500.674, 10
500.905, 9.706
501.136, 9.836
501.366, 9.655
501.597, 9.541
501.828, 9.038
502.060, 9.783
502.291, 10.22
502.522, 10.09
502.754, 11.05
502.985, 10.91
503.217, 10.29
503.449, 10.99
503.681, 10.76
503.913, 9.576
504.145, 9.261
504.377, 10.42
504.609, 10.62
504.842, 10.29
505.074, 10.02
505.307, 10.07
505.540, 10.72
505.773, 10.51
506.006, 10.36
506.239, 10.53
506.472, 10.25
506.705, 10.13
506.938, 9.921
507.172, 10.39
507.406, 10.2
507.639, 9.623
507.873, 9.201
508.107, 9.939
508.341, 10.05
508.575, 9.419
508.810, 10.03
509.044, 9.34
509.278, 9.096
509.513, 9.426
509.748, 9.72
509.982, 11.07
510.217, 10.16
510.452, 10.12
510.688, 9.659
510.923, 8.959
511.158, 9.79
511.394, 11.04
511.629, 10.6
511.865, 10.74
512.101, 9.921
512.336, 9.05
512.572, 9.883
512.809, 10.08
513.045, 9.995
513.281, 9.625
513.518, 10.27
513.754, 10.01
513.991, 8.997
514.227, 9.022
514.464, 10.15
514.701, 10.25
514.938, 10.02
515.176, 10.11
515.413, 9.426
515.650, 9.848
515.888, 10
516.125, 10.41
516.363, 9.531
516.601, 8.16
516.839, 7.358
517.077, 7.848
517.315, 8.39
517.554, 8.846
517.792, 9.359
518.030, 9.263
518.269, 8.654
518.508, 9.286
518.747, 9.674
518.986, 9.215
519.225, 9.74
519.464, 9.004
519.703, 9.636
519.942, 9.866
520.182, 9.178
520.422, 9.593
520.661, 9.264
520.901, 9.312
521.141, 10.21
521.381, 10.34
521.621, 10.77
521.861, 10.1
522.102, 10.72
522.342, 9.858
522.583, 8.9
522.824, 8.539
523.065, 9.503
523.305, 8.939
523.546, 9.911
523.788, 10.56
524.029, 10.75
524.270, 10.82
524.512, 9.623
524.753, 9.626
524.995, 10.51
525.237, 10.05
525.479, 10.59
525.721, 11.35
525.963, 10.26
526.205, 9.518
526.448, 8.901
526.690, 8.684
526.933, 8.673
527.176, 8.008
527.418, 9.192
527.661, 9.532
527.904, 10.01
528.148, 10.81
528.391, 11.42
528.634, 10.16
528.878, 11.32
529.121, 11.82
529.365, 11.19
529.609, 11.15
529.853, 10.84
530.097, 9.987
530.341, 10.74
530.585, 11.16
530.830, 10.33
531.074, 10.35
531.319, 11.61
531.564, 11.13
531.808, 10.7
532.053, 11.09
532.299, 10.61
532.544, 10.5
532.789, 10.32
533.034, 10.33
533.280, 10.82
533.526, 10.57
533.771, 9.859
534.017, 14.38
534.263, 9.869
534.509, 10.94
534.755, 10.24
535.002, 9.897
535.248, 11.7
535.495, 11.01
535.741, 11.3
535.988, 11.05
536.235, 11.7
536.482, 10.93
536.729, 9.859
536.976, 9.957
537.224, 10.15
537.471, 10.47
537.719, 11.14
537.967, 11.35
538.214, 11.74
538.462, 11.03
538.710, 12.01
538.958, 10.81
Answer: 0.09 mag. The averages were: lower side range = 10.2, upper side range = 10.4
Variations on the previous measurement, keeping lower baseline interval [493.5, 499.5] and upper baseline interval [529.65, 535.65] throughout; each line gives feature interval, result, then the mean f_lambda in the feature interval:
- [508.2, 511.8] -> 0.067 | 9.91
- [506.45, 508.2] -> 0.060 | 9.94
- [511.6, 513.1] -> 0.059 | 10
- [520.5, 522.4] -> 0.063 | 10.1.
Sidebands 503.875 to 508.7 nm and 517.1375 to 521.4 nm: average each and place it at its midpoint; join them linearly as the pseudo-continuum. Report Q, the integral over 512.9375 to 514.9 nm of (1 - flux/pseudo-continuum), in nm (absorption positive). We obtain -0.03 nm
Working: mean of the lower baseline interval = 10.1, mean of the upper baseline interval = 9.34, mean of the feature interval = 9.8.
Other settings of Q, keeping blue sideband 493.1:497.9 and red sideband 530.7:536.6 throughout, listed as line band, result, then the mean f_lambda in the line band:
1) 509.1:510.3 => 0.09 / 9.86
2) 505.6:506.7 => 0.02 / 10.4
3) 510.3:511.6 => 0.08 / 9.97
